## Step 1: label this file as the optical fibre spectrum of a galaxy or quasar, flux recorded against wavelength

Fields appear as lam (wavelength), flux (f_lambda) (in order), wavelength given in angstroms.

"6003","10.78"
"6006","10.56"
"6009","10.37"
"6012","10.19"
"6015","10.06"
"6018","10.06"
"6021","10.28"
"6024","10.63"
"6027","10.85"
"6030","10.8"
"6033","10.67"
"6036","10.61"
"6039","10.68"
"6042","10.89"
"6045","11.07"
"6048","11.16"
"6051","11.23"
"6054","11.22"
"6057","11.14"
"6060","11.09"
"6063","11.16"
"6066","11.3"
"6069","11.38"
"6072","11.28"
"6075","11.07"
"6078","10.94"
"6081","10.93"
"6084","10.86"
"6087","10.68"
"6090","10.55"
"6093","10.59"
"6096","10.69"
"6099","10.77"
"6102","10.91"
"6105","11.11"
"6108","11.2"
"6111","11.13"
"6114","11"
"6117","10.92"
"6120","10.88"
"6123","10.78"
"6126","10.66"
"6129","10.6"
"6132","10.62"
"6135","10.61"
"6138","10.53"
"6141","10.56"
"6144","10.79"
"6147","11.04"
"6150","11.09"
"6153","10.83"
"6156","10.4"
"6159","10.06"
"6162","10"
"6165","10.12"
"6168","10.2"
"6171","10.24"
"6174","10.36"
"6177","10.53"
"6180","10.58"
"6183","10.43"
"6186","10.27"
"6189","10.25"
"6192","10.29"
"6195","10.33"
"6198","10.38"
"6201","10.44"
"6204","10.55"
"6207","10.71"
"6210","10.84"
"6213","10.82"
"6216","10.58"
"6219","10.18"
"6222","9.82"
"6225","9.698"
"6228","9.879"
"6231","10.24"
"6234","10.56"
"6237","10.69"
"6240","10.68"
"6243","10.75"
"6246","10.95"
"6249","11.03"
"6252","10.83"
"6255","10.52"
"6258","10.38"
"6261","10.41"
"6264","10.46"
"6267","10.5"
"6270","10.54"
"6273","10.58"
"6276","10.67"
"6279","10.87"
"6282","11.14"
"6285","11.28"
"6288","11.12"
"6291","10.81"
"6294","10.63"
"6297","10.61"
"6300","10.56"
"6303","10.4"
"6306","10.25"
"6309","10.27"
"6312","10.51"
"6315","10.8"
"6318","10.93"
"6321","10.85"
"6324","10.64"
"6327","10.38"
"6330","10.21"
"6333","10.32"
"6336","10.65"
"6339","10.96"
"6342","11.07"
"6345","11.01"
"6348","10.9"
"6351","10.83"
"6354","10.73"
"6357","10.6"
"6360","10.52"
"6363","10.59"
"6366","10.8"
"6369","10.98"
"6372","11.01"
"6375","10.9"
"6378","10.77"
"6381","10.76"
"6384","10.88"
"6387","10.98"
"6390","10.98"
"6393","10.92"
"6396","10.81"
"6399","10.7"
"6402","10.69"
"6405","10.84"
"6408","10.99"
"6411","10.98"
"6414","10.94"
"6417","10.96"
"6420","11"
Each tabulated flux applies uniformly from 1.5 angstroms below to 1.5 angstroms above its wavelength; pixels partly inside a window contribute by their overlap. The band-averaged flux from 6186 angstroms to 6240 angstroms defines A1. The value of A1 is 10.4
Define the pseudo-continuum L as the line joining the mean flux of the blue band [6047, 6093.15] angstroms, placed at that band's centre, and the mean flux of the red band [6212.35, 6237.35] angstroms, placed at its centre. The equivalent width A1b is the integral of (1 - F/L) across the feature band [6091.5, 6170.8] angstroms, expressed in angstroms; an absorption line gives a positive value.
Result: 0.3 angstroms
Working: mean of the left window 11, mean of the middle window 10.7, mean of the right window 10.2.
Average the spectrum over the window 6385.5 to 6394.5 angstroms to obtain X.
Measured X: 11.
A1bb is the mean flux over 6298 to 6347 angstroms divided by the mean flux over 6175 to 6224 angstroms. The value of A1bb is 1.0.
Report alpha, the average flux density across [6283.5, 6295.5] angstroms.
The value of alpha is 11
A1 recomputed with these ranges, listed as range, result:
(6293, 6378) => 10.7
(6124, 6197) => 10.5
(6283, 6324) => 10.7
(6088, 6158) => 10.8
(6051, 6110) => 11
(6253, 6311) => 10.6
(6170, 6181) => 10.4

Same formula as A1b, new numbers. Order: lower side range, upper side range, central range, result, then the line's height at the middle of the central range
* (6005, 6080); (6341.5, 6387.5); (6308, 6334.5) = 0.7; 10.8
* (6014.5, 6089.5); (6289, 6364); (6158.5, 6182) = 1.1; 10.8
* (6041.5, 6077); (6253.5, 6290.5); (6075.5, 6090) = 0.4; 11.1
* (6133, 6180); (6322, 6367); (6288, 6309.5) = 0.2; 10.6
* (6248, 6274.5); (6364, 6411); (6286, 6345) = 0.3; 10.7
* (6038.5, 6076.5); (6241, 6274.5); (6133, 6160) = 0.6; 10.9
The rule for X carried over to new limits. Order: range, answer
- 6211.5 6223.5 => 10.3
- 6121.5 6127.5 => 10.7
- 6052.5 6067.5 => 11.2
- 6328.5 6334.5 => 10.3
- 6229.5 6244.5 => 10.6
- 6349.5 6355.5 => 10.8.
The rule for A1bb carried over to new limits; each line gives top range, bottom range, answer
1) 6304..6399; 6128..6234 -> 1.03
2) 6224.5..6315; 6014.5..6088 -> 0.97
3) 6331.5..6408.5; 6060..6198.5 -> 1.01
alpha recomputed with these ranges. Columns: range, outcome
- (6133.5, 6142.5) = 10.6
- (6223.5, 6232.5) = 9.94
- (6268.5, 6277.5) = 10.6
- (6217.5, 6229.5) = 9.89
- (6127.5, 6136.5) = 10.6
